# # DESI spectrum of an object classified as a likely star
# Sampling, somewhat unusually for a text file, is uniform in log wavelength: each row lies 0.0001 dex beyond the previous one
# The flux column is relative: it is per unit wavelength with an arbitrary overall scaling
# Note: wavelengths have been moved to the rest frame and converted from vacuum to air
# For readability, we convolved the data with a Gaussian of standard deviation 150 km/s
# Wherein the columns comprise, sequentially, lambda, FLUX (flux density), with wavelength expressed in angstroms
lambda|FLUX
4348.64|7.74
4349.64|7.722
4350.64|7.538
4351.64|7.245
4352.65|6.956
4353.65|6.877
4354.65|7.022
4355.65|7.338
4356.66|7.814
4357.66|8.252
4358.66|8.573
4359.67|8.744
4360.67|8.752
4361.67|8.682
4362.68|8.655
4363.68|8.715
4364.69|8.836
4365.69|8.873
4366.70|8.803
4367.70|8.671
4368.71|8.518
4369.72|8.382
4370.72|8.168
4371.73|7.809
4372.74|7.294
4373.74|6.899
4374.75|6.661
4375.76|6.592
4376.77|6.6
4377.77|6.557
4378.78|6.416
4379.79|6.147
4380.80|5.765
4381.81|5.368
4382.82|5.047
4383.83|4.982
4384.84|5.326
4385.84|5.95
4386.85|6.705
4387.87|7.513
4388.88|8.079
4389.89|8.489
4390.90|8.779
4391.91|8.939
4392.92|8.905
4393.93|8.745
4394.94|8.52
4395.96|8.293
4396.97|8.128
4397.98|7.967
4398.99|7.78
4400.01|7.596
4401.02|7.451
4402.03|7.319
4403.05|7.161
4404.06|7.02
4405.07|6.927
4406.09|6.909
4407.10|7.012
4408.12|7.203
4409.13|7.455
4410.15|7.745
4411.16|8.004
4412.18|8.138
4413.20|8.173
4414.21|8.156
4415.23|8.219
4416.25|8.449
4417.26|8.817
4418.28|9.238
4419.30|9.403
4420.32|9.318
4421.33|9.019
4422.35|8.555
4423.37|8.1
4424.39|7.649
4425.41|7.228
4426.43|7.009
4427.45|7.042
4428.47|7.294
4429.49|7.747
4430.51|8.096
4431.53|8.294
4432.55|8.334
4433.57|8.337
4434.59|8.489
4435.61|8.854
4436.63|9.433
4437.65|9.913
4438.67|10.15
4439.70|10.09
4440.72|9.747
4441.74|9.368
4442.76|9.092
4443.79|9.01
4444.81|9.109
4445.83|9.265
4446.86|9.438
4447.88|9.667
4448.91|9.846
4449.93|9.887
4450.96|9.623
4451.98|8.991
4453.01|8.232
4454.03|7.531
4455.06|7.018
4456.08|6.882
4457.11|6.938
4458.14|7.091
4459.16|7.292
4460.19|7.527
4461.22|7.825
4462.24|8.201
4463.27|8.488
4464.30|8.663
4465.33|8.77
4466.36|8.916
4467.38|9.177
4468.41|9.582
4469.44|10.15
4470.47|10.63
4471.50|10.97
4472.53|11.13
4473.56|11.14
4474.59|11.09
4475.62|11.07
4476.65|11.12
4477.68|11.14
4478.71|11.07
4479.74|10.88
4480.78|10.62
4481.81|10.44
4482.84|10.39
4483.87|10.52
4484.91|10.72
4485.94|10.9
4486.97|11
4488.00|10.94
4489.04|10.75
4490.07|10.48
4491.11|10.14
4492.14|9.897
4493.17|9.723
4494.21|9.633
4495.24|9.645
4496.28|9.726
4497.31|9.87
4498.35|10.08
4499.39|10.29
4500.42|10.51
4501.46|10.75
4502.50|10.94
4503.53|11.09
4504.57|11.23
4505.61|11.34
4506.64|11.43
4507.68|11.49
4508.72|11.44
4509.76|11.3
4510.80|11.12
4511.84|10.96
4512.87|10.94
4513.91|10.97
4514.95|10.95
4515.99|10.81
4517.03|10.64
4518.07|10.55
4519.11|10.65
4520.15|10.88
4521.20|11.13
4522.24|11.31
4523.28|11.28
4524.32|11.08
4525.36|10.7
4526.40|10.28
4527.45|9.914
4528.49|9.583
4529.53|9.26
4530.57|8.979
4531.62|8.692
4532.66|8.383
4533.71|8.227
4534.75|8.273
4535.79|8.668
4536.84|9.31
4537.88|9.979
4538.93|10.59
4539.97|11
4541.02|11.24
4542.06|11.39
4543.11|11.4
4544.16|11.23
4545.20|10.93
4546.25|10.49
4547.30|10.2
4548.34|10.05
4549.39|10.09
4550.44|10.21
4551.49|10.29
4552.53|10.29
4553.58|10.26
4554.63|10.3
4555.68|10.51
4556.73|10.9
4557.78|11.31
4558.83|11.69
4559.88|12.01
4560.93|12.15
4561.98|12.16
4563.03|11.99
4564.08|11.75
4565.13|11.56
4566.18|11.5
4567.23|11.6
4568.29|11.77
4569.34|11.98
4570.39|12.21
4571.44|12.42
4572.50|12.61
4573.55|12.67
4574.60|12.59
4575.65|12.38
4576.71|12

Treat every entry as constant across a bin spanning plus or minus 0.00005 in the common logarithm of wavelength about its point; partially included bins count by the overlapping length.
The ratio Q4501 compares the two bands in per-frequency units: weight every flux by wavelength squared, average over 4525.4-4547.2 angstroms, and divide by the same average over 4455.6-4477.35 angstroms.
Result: 1.11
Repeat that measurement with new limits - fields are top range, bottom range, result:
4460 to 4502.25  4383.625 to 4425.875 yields 1.33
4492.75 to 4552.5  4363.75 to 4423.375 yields 1.44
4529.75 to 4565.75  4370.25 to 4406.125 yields 1.57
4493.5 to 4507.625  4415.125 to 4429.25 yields 1.33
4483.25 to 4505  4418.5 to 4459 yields 1.24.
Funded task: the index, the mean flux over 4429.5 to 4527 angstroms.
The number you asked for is 9.92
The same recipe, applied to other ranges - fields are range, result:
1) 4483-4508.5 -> 10.6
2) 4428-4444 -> 8.89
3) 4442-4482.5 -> 9.33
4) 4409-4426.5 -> 8.31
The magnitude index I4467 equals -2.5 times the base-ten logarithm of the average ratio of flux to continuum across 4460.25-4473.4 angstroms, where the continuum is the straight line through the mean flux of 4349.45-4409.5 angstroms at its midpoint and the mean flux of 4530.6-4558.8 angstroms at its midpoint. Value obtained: -0.05 mag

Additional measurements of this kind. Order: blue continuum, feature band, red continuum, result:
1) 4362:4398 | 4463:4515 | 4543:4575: -0.07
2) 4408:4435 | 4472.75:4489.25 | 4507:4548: -0.16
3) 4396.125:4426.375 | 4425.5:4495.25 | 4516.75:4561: -0.06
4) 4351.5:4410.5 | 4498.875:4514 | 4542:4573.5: -0.09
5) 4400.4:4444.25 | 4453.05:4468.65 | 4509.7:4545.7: 0.13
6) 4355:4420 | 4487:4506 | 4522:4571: -0.08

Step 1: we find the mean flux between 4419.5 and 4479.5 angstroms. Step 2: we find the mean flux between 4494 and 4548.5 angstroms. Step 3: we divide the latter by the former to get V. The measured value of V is 1.16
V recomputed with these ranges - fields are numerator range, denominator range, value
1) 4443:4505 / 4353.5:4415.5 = 1.28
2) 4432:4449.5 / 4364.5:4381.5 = 1.25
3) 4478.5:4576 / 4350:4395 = 1.43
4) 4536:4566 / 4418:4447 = 1.25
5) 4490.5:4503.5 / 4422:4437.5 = 1.26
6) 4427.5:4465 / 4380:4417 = 1.15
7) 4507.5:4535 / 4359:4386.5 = 1.42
